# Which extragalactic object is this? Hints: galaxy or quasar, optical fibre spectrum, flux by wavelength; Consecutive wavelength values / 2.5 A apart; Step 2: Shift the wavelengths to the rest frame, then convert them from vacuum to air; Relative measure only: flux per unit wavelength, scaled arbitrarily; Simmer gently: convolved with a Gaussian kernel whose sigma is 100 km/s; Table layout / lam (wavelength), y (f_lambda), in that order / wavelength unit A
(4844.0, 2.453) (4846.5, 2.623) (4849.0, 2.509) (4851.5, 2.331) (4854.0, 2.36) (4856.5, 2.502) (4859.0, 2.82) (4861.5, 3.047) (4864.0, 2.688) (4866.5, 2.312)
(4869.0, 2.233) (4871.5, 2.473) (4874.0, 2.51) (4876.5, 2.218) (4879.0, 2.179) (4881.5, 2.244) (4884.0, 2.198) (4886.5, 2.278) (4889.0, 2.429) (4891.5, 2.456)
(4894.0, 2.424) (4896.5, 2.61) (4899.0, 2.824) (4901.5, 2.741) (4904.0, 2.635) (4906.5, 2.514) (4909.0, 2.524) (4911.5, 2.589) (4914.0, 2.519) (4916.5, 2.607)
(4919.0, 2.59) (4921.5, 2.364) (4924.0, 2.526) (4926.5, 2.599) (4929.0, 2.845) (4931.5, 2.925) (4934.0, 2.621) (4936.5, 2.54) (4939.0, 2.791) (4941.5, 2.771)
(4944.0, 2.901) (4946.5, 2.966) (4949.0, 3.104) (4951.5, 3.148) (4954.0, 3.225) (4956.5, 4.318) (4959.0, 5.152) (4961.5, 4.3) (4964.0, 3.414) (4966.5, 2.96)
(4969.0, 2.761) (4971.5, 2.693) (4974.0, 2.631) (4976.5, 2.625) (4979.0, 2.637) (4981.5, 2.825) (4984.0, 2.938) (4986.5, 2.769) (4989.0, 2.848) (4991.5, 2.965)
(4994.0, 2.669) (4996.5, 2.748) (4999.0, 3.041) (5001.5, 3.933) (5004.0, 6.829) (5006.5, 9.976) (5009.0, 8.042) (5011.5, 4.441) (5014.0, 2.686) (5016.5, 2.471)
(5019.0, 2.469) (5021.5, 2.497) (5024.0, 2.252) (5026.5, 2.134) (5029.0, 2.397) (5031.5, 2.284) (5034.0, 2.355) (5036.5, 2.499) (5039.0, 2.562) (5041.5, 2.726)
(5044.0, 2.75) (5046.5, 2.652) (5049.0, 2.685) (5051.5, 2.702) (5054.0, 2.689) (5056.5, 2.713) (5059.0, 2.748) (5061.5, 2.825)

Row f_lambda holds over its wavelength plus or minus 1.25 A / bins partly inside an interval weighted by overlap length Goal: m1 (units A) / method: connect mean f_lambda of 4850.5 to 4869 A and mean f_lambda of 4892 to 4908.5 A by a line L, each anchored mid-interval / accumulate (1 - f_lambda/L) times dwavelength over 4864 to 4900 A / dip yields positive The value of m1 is 2.7 A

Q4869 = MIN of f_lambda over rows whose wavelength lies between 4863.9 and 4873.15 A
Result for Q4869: 2.233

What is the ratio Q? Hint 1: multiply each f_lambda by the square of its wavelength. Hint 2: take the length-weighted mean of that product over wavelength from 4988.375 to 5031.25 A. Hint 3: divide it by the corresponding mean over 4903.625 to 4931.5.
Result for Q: 1.51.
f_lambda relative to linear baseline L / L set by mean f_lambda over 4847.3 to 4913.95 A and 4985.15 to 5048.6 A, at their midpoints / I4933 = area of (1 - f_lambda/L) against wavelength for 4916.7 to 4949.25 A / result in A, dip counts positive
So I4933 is 1.3 A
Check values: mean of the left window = 2.49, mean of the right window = 3.39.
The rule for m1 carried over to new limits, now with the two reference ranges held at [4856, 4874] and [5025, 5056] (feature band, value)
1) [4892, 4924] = 0.0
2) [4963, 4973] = -1.5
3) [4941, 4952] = -1.8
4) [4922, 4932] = -0.5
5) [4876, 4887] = 1.5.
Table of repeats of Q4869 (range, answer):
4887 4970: 2.364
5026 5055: 2.134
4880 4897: 2.198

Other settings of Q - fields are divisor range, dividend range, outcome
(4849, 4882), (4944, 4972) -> 1.46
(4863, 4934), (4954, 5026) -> 1.50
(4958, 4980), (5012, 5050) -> 0.80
